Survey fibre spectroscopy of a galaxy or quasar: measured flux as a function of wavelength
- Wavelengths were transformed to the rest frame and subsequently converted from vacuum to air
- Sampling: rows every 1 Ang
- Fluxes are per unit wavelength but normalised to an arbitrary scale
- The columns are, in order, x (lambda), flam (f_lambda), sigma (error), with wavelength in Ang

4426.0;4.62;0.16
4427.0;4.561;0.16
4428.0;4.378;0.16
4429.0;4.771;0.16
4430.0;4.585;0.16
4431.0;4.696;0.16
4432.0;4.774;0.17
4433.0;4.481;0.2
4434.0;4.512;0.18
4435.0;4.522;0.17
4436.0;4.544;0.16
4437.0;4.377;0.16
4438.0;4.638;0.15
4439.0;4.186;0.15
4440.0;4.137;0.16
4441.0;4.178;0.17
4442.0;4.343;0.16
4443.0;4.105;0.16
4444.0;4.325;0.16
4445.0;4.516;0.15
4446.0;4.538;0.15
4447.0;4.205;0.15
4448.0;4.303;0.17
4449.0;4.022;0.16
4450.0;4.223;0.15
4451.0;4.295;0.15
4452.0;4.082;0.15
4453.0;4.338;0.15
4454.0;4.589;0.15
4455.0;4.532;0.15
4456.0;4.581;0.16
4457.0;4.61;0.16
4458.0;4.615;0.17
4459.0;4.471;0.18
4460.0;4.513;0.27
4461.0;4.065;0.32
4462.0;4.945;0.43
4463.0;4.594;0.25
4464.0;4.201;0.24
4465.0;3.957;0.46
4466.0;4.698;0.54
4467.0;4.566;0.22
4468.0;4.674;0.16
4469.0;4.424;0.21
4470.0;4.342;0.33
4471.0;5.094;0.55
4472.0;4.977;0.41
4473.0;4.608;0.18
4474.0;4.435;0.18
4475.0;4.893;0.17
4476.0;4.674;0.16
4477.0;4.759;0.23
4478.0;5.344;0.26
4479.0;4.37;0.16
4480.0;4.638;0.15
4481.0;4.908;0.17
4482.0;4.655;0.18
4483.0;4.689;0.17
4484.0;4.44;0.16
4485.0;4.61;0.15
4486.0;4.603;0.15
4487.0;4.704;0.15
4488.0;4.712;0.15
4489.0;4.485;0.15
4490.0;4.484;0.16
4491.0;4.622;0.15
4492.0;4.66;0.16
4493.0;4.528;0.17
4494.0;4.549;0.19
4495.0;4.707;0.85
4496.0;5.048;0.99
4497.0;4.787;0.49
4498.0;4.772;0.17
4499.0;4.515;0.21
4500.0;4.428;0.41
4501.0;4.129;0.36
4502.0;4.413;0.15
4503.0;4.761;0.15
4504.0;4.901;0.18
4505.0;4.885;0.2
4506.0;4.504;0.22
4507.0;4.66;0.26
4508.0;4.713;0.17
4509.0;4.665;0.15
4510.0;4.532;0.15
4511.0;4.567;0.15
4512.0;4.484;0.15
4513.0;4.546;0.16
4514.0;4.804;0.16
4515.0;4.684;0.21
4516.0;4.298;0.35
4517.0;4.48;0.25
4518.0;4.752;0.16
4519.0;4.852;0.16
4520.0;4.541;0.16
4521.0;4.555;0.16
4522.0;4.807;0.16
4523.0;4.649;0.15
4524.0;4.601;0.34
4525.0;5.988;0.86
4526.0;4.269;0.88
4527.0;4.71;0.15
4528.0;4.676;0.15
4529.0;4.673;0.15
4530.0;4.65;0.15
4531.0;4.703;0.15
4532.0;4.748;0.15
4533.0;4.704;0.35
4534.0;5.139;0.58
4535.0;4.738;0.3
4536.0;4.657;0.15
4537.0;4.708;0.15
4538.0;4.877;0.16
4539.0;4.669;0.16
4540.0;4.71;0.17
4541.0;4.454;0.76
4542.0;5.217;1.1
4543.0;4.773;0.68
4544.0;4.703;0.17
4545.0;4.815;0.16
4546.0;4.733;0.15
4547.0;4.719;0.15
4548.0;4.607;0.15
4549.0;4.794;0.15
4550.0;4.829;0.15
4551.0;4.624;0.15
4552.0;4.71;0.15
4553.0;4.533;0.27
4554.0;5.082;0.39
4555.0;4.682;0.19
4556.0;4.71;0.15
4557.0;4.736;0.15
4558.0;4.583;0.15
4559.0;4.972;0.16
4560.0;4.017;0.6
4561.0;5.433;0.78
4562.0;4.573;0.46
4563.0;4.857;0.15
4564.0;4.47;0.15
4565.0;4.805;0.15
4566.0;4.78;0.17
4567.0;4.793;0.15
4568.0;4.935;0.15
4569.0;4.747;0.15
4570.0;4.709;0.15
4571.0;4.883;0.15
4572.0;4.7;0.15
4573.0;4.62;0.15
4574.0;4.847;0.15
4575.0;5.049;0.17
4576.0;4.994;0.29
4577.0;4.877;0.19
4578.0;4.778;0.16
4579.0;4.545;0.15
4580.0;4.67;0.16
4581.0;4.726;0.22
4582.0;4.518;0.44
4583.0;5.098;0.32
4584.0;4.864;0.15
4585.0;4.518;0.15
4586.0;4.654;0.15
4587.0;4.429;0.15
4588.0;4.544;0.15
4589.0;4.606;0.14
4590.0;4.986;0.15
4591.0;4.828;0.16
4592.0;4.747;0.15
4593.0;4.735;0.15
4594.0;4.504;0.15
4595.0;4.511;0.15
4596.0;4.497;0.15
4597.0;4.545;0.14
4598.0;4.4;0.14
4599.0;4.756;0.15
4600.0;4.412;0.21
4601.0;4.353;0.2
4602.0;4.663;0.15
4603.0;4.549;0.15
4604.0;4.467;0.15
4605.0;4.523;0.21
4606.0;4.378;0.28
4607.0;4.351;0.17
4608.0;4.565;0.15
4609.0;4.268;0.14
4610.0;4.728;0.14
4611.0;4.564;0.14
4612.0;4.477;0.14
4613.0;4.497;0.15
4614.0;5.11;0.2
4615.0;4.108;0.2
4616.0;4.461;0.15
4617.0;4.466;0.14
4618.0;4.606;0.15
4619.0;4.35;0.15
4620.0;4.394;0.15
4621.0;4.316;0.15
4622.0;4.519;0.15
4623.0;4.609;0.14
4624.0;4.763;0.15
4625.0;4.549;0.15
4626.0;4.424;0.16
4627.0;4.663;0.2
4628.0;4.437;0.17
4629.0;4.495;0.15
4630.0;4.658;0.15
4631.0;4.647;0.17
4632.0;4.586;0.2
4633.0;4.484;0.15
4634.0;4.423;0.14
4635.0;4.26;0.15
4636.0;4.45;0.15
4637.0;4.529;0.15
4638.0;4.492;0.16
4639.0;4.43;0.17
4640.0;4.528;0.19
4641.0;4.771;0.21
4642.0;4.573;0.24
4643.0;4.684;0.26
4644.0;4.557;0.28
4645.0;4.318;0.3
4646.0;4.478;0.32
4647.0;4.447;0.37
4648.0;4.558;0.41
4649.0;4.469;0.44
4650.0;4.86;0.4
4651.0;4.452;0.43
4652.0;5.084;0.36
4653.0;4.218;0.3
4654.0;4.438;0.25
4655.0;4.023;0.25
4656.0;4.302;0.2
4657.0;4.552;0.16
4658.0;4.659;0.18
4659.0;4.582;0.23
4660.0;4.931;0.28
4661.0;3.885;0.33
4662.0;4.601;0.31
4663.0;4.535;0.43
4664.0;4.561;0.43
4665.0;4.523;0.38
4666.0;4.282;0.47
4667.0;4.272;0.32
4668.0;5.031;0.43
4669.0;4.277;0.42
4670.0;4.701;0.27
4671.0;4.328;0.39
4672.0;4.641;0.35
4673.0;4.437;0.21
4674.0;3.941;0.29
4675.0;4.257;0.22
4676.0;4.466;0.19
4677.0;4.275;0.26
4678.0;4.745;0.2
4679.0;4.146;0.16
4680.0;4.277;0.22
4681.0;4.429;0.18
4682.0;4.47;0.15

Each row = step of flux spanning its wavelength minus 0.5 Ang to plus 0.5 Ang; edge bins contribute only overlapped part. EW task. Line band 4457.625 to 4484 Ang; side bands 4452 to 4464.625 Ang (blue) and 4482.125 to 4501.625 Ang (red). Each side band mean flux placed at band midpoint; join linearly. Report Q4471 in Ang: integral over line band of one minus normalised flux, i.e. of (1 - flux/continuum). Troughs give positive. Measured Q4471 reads -0.5 Ang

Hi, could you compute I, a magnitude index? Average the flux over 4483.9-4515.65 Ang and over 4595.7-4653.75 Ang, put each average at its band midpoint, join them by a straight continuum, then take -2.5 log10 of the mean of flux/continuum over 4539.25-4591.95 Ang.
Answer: -0.04 mag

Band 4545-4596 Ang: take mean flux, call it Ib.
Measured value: 4.73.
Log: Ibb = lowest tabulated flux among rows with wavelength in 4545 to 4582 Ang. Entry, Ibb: 4.017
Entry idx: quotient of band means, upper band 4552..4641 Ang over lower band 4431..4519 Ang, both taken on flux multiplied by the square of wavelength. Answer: 1.1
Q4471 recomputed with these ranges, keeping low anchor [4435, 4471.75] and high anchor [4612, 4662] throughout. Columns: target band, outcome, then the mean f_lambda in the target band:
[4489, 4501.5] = -0.4 Ang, 4.6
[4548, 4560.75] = -0.7 Ang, 4.7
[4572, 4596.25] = -1.3 Ang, 4.72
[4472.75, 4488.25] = -0.9 Ang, 4.69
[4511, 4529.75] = -1.0 Ang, 4.68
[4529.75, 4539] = -0.6 Ang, 4.77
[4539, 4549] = -0.6 Ang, 4.75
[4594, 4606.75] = 0.0 Ang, 4.5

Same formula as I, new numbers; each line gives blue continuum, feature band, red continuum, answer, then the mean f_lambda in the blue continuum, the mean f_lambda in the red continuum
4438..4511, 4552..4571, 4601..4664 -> -0.05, 4.54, 4.51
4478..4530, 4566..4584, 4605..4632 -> -0.05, 4.65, 4.52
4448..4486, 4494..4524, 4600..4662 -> -0.02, 4.55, 4.51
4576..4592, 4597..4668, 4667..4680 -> 0.01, 4.72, 4.42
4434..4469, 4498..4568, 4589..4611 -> -0.05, 4.4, 4.56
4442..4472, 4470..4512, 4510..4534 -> -0.02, 4.44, 4.69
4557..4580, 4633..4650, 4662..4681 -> 0.01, 4.77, 4.43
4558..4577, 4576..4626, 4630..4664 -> 0.02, 4.78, 4.51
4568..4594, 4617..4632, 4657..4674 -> 0.02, 4.75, 4.5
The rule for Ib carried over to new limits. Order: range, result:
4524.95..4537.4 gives 4.75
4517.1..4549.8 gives 4.75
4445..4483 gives 4.54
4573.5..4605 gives 4.66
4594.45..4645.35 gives 4.51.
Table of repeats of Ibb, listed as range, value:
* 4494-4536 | 4.129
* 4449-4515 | 3.957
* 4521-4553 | 4.269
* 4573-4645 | 4.108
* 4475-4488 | 4.37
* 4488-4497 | 4.484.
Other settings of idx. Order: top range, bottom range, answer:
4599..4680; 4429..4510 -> 1.06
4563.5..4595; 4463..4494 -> 1.07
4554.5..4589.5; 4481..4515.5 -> 1.06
